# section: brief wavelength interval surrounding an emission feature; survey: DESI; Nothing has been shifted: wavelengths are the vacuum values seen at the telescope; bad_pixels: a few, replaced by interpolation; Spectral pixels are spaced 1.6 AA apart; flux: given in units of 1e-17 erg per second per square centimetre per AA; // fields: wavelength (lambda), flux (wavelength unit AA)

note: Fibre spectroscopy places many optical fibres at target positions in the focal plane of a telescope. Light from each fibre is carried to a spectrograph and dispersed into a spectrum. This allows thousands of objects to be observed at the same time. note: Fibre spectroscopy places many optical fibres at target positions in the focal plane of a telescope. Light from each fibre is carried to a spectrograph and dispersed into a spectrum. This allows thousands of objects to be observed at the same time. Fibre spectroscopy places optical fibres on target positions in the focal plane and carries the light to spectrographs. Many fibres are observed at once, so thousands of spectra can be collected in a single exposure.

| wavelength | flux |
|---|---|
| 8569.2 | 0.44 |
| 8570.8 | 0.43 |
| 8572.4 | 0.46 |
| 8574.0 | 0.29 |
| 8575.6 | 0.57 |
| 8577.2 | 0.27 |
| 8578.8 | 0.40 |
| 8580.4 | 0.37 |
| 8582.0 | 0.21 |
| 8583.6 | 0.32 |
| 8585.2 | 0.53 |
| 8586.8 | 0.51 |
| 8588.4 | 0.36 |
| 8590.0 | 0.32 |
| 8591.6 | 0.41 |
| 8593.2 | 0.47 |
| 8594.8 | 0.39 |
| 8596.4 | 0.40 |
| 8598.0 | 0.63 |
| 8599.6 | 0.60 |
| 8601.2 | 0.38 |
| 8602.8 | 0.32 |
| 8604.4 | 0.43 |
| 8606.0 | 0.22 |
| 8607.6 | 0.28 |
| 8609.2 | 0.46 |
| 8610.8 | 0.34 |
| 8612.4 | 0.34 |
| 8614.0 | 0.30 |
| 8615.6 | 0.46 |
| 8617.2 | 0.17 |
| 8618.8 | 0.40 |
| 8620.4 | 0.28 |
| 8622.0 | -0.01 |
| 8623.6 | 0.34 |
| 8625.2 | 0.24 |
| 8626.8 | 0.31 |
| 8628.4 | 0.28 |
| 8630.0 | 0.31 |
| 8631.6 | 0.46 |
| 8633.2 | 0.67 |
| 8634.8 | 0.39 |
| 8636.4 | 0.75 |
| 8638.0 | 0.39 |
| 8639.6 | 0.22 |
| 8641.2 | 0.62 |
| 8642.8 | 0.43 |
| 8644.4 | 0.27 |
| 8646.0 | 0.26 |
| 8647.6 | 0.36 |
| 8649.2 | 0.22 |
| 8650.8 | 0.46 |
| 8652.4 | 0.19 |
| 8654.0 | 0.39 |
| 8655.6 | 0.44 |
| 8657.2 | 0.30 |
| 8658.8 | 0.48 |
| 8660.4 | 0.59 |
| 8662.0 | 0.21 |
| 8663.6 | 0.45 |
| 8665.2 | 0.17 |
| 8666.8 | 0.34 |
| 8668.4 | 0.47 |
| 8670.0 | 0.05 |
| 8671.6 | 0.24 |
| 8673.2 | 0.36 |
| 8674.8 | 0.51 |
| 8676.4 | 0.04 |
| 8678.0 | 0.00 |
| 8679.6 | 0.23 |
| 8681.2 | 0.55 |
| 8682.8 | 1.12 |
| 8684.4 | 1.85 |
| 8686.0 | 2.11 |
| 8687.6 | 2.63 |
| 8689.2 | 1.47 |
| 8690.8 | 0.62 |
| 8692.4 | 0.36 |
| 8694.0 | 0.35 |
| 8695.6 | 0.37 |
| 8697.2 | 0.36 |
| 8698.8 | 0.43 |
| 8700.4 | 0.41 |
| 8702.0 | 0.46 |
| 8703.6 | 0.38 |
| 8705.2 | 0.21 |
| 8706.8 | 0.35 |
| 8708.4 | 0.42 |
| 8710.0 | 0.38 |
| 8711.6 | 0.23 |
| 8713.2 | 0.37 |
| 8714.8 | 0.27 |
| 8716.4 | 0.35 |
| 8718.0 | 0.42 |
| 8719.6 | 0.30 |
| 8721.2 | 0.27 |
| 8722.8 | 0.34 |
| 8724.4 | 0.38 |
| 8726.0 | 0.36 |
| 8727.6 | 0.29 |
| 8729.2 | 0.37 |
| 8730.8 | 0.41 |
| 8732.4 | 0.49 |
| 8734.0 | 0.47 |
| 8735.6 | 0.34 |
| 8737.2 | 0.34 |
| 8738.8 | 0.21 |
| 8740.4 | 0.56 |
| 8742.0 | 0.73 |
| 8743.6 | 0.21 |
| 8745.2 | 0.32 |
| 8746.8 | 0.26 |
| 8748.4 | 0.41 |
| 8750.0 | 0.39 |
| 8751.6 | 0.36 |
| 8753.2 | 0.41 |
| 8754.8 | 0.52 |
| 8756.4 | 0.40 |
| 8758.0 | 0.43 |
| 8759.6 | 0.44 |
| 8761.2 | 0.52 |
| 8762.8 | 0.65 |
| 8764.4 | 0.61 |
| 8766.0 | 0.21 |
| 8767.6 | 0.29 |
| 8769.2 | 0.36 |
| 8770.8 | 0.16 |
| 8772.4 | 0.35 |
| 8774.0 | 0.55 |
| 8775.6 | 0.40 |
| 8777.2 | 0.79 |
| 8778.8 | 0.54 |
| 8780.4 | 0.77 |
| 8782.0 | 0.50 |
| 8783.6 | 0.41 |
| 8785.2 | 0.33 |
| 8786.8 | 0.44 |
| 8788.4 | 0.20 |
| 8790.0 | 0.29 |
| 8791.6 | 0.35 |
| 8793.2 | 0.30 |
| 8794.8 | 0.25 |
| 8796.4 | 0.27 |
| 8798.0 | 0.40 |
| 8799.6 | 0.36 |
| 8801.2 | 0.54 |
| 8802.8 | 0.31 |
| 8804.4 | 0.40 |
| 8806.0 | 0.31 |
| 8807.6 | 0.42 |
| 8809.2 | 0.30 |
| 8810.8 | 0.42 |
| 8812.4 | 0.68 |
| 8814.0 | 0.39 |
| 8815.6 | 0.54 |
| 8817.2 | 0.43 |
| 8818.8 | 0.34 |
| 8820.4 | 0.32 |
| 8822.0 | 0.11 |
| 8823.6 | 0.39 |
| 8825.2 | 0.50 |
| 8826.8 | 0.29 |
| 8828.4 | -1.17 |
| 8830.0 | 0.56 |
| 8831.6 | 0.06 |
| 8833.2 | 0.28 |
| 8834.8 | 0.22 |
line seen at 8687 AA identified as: Hbeta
